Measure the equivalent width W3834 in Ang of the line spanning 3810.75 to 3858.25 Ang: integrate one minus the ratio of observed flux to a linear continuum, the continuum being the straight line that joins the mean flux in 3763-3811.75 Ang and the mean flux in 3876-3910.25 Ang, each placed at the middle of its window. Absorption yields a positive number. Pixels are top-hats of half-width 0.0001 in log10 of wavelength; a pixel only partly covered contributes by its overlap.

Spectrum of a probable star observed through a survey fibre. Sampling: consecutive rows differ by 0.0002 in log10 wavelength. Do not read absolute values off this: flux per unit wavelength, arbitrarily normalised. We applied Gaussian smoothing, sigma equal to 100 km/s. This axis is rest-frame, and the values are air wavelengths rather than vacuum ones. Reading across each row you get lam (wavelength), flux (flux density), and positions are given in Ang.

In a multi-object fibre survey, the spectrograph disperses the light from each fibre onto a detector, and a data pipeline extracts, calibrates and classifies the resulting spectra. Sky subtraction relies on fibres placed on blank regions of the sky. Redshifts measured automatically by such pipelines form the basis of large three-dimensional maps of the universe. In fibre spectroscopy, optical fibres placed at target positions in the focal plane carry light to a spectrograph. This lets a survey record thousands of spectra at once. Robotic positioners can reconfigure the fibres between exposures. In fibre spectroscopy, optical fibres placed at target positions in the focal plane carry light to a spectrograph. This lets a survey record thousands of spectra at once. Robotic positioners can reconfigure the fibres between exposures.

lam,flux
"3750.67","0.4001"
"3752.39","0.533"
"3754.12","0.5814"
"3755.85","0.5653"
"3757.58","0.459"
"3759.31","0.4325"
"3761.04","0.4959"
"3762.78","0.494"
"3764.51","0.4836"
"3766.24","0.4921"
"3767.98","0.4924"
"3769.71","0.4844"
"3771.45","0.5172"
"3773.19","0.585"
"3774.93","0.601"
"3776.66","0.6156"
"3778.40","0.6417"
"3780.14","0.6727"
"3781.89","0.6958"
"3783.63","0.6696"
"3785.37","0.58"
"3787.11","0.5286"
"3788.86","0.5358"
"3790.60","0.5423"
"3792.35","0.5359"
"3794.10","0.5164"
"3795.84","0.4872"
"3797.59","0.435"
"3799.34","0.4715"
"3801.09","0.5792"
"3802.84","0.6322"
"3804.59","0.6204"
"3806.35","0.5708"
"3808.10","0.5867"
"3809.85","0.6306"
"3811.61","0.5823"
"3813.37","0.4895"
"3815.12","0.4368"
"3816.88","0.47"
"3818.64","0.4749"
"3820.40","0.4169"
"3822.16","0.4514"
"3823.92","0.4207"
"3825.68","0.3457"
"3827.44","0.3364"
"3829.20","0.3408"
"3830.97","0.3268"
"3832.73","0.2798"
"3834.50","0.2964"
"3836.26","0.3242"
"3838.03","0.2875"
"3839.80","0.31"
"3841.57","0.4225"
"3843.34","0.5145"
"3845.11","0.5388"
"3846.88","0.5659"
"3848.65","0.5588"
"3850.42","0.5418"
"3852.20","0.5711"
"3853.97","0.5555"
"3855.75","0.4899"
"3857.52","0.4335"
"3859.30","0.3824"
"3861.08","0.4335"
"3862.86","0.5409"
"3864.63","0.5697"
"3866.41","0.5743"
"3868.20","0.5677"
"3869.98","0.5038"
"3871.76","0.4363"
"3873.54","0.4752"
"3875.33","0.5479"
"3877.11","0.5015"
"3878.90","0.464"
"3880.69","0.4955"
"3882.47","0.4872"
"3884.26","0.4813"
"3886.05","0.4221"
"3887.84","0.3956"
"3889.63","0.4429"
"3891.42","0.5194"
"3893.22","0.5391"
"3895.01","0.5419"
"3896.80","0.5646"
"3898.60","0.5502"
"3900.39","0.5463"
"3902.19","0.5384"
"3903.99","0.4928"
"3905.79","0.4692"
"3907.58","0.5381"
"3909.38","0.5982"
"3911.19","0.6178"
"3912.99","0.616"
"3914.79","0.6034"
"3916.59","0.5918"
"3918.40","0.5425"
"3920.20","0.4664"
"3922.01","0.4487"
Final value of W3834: 8.9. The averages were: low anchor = 0.563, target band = 0.436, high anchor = 0.505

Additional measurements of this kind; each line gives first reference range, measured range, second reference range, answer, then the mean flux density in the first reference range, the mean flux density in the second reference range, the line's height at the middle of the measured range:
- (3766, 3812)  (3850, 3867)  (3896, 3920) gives 1.6 Ang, 0.568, 0.556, 0.561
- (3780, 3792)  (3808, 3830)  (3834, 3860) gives 2.8 Ang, 0.596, 0.456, 0.52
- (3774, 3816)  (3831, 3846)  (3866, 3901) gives 4.6 Ang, 0.569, 0.501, 0.536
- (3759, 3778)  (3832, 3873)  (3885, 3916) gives 4.8 Ang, 0.523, 0.53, 0.527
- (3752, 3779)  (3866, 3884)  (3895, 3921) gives 1.5 Ang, 0.529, 0.553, 0.547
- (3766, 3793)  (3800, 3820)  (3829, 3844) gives -4.2 Ang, 0.577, 0.342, 0.451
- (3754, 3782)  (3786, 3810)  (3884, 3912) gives -0.4 Ang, 0.543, 0.517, 0.537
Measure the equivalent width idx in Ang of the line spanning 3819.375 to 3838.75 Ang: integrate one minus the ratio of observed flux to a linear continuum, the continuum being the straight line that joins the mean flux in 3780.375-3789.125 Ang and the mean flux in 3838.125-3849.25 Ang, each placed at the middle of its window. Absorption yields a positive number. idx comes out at 6.0 Ang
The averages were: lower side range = 0.611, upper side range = 0.469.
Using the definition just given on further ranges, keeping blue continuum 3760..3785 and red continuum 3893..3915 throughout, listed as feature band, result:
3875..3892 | 2.6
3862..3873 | 0.5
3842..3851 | 0.3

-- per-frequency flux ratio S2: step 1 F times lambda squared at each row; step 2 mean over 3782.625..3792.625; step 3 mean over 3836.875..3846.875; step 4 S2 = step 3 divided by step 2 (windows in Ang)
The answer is 0.77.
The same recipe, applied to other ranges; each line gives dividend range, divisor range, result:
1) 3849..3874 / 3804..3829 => 1.08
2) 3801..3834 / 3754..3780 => 0.90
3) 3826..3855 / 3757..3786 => 0.79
